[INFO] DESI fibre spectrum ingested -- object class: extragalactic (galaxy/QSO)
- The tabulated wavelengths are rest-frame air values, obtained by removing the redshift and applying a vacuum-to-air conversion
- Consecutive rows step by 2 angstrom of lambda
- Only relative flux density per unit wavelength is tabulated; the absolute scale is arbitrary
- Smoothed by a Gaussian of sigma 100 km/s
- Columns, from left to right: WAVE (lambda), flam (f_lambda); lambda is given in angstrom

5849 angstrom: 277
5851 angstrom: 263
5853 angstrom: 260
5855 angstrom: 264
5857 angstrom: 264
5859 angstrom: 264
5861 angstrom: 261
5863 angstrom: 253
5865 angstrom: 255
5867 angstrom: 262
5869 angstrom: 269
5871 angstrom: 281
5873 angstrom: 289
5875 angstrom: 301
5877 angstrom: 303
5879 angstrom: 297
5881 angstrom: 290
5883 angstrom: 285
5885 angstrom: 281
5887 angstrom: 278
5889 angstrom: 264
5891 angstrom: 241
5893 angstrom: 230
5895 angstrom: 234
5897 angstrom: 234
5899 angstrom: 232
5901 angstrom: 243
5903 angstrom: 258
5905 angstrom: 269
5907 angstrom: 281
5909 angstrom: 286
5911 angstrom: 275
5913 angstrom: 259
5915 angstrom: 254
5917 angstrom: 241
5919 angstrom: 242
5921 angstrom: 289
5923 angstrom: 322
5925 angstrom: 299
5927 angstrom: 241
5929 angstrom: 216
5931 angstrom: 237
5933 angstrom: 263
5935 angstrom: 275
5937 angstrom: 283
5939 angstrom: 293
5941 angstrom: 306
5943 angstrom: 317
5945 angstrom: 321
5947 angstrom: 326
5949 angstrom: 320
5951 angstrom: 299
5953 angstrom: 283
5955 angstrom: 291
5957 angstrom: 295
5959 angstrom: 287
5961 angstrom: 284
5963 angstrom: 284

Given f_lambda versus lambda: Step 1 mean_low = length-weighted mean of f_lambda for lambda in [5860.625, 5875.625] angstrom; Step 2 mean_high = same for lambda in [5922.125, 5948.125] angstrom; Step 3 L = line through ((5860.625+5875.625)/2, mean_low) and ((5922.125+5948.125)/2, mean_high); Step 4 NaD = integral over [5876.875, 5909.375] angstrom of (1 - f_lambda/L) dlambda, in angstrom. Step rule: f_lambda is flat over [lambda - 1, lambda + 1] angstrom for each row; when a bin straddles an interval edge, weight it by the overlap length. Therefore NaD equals 1.46 angstrom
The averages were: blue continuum 271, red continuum 285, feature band 264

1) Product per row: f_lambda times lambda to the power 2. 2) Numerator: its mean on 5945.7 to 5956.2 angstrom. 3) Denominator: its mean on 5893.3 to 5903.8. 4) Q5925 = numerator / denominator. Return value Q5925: 1.3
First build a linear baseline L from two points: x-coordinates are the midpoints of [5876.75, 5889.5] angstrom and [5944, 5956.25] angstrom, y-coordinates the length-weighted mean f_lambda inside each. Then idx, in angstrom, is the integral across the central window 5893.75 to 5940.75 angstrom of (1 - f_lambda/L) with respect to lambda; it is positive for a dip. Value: 5.33 angstrom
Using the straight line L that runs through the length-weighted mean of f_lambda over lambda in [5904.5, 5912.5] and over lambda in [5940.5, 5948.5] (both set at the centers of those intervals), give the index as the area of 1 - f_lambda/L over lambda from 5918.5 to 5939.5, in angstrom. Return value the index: 2.2 angstrom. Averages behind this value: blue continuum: 277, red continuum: 318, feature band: 269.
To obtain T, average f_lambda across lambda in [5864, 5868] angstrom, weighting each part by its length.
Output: 258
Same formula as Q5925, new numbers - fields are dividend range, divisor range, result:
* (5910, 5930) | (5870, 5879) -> 0.91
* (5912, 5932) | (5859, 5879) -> 0.96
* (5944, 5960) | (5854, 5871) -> 1.19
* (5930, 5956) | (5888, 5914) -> 1.17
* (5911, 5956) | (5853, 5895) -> 1.06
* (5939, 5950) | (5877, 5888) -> 1.12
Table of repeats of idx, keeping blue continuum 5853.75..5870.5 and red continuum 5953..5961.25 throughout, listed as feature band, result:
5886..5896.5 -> 0.84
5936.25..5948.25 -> -1.00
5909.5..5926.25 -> 0.32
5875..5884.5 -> -0.95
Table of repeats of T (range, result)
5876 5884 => 294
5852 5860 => 263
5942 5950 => 321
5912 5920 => 249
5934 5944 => 295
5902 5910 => 274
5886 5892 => 261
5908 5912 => 280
